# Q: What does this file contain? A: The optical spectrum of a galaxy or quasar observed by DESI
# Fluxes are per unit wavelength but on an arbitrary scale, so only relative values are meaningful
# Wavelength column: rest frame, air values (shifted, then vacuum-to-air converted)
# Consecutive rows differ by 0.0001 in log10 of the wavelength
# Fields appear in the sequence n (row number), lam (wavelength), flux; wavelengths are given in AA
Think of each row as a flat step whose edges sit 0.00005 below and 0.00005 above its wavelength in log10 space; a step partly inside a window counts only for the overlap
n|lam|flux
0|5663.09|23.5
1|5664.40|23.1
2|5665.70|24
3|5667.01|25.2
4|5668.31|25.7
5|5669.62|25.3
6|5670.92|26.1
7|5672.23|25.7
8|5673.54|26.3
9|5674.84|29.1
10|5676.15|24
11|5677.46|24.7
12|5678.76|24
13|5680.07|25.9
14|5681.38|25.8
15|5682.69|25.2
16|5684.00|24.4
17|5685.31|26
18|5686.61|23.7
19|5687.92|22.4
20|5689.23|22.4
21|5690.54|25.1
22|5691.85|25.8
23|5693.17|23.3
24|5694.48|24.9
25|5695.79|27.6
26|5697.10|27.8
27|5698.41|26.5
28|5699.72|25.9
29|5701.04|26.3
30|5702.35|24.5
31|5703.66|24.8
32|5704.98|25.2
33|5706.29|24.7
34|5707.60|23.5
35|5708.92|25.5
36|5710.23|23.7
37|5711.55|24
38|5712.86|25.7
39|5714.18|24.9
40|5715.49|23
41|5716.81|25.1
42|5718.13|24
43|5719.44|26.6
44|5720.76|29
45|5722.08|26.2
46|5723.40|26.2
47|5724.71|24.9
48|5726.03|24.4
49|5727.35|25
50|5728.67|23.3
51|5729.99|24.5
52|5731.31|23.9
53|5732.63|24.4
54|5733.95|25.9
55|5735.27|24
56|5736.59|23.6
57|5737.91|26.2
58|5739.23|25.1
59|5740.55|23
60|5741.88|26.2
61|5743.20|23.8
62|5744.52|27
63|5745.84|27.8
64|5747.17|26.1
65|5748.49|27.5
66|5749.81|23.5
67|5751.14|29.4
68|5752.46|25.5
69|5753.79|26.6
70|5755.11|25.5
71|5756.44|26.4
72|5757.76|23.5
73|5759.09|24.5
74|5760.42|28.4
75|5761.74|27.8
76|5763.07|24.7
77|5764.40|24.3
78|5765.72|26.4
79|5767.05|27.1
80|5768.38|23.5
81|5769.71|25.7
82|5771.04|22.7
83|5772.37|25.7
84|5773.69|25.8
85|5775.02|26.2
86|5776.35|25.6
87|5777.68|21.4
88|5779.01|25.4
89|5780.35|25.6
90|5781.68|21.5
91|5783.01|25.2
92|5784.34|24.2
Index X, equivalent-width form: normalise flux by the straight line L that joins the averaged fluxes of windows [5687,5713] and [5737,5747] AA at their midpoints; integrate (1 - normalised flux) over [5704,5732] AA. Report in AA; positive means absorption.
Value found 0.32 AA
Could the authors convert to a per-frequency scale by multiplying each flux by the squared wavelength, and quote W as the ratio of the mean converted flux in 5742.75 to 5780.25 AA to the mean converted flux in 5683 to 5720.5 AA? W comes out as 1.0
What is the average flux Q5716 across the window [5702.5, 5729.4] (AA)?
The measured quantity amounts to 25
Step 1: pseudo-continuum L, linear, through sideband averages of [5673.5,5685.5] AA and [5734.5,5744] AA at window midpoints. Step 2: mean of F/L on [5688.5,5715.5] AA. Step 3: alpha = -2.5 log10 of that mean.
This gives 0.00 mag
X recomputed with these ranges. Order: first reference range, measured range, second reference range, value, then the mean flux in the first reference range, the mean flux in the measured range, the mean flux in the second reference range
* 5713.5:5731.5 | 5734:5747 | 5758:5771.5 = 0.0 AA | 25.1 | 25.3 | 25.5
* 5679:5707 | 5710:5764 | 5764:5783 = -1.0 AA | 25.1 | 25.4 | 24.8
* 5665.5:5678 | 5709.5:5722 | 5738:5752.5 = 0.3 AA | 25.7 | 25.2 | 25.9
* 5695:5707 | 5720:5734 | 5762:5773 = 0.2 AA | 25.9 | 25.2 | 25.1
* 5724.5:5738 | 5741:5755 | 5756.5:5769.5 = -0.7 AA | 24.5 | 26.3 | 25.6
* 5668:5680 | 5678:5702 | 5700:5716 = 0.0 AA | 25.7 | 25.2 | 24.7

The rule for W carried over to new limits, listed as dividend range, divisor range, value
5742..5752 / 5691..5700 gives 1.04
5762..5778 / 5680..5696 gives 1.05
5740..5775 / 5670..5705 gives 1.04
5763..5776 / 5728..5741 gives 1.05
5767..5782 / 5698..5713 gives 1.01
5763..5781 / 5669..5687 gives 1.01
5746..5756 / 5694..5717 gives 1.06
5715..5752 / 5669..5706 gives 1.02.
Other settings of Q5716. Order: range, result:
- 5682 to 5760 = 25.2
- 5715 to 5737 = 25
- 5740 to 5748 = 25.7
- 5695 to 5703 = 26.4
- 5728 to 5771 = 25.4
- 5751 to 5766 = 26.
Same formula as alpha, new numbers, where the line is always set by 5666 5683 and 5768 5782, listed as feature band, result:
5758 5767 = -0.06 mag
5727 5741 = 0.02 mag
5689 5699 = -0.01 mag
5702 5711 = 0.03 mag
